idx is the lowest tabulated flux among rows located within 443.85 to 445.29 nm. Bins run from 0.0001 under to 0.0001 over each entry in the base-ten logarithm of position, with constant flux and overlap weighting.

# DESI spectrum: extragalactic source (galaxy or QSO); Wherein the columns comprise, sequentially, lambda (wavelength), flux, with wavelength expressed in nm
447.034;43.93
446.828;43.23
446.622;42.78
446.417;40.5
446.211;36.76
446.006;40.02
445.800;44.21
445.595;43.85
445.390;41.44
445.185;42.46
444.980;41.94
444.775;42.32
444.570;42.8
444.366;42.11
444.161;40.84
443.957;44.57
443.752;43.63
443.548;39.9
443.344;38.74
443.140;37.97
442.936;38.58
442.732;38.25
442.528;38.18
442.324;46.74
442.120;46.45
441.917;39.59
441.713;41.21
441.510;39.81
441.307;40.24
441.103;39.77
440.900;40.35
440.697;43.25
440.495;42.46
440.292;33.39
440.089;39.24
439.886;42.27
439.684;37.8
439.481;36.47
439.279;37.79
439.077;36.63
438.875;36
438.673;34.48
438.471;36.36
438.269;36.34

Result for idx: 40.84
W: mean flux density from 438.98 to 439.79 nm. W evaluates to 37.2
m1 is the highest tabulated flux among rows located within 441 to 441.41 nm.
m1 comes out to 40.24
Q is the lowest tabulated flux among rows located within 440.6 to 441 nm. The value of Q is 40.35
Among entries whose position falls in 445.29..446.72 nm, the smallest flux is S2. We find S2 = 36.76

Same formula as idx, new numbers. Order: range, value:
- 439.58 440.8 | 33.39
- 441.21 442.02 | 39.59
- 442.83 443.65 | 37.97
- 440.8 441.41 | 39.77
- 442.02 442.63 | 38.18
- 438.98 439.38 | 36.63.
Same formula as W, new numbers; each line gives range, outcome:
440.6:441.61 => 40.7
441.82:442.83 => 41.9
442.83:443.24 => 38.3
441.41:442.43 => 42.7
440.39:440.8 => 42.8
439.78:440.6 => 39.4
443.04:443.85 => 40.1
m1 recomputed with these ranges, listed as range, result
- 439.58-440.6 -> 42.46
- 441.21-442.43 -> 46.74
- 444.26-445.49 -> 42.8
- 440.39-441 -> 43.25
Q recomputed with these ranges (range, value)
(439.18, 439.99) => 36.47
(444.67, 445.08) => 41.94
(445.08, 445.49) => 41.44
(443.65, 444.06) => 43.63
